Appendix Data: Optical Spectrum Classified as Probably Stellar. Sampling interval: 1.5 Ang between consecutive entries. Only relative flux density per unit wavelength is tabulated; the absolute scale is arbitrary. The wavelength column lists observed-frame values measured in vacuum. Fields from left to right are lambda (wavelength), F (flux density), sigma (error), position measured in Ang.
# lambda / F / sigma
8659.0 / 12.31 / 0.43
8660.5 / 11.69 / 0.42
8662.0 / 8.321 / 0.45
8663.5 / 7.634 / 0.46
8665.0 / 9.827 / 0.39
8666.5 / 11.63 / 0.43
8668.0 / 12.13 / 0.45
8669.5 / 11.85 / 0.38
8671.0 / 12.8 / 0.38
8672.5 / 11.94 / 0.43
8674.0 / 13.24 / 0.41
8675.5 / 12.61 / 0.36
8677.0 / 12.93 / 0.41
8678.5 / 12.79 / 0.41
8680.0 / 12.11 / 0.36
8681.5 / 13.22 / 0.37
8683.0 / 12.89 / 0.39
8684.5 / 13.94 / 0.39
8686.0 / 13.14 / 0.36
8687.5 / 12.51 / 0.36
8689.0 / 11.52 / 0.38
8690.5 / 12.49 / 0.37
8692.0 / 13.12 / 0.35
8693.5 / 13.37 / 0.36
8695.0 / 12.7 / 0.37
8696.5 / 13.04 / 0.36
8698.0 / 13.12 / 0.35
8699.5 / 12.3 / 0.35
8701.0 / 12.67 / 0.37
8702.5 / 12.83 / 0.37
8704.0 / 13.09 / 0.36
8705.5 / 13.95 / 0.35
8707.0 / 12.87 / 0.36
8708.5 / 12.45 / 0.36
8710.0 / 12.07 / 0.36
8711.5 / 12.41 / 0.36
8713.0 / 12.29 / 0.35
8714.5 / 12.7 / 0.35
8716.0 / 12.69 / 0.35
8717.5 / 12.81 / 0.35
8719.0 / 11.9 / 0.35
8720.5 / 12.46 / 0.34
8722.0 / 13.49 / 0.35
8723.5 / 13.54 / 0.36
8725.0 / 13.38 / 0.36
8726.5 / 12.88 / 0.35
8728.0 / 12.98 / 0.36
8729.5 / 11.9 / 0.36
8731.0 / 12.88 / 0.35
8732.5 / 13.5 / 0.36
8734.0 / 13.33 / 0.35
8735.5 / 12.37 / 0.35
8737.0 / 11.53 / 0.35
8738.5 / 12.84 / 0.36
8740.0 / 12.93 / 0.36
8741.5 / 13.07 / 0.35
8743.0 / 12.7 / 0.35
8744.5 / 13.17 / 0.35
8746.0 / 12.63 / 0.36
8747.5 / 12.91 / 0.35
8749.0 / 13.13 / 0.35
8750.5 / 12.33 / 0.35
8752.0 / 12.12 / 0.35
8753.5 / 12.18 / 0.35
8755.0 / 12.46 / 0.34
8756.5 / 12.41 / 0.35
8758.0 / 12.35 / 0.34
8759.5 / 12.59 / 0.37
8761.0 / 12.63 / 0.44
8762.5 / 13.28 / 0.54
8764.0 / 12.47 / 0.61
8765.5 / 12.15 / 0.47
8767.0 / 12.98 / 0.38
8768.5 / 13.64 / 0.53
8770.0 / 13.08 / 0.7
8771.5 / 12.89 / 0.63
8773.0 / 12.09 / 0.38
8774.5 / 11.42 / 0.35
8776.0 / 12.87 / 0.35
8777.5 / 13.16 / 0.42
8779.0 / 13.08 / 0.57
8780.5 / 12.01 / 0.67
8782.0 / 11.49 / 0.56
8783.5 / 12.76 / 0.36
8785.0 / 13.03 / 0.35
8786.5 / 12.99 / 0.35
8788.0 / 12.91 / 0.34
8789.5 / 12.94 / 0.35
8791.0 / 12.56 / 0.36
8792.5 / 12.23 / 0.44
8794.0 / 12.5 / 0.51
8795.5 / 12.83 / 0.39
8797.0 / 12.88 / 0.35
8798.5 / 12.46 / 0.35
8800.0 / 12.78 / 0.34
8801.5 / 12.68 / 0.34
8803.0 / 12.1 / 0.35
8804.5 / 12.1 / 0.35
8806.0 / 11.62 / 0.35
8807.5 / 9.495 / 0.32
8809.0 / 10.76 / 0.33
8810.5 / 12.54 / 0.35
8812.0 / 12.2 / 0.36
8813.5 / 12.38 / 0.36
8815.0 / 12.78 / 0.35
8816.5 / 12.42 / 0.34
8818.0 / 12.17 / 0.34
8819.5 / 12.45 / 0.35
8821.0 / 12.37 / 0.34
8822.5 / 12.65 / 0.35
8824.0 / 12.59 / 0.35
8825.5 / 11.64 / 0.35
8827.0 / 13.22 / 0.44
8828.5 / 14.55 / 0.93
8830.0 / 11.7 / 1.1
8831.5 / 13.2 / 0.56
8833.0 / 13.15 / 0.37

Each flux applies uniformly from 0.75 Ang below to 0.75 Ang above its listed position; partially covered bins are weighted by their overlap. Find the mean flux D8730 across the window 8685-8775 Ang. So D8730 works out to 12.7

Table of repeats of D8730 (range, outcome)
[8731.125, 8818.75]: 12.5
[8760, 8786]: 12.7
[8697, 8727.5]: 12.8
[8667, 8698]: 12.7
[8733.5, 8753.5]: 12.7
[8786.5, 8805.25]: 12.6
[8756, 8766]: 12.6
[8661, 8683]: 11.7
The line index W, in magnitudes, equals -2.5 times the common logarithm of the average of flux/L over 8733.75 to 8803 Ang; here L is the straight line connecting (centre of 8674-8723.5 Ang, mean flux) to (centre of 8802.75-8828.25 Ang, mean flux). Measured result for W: -0.02 mag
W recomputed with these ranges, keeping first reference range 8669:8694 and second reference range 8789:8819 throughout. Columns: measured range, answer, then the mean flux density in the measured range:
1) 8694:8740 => -0.02 mag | 12.8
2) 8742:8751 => -0.03 mag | 12.8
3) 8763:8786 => -0.02 mag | 12.6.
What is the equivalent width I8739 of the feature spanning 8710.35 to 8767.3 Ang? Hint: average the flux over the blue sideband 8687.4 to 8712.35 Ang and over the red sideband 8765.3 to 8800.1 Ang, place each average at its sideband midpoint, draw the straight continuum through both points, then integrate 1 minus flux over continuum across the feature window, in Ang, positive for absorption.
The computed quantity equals 0.1 Ang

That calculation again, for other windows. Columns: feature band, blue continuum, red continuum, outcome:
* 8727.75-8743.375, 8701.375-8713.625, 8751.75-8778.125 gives -0.06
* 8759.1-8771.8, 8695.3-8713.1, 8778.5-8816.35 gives -0.39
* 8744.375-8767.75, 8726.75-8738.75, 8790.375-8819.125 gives -0.16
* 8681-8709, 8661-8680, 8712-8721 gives -2.07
